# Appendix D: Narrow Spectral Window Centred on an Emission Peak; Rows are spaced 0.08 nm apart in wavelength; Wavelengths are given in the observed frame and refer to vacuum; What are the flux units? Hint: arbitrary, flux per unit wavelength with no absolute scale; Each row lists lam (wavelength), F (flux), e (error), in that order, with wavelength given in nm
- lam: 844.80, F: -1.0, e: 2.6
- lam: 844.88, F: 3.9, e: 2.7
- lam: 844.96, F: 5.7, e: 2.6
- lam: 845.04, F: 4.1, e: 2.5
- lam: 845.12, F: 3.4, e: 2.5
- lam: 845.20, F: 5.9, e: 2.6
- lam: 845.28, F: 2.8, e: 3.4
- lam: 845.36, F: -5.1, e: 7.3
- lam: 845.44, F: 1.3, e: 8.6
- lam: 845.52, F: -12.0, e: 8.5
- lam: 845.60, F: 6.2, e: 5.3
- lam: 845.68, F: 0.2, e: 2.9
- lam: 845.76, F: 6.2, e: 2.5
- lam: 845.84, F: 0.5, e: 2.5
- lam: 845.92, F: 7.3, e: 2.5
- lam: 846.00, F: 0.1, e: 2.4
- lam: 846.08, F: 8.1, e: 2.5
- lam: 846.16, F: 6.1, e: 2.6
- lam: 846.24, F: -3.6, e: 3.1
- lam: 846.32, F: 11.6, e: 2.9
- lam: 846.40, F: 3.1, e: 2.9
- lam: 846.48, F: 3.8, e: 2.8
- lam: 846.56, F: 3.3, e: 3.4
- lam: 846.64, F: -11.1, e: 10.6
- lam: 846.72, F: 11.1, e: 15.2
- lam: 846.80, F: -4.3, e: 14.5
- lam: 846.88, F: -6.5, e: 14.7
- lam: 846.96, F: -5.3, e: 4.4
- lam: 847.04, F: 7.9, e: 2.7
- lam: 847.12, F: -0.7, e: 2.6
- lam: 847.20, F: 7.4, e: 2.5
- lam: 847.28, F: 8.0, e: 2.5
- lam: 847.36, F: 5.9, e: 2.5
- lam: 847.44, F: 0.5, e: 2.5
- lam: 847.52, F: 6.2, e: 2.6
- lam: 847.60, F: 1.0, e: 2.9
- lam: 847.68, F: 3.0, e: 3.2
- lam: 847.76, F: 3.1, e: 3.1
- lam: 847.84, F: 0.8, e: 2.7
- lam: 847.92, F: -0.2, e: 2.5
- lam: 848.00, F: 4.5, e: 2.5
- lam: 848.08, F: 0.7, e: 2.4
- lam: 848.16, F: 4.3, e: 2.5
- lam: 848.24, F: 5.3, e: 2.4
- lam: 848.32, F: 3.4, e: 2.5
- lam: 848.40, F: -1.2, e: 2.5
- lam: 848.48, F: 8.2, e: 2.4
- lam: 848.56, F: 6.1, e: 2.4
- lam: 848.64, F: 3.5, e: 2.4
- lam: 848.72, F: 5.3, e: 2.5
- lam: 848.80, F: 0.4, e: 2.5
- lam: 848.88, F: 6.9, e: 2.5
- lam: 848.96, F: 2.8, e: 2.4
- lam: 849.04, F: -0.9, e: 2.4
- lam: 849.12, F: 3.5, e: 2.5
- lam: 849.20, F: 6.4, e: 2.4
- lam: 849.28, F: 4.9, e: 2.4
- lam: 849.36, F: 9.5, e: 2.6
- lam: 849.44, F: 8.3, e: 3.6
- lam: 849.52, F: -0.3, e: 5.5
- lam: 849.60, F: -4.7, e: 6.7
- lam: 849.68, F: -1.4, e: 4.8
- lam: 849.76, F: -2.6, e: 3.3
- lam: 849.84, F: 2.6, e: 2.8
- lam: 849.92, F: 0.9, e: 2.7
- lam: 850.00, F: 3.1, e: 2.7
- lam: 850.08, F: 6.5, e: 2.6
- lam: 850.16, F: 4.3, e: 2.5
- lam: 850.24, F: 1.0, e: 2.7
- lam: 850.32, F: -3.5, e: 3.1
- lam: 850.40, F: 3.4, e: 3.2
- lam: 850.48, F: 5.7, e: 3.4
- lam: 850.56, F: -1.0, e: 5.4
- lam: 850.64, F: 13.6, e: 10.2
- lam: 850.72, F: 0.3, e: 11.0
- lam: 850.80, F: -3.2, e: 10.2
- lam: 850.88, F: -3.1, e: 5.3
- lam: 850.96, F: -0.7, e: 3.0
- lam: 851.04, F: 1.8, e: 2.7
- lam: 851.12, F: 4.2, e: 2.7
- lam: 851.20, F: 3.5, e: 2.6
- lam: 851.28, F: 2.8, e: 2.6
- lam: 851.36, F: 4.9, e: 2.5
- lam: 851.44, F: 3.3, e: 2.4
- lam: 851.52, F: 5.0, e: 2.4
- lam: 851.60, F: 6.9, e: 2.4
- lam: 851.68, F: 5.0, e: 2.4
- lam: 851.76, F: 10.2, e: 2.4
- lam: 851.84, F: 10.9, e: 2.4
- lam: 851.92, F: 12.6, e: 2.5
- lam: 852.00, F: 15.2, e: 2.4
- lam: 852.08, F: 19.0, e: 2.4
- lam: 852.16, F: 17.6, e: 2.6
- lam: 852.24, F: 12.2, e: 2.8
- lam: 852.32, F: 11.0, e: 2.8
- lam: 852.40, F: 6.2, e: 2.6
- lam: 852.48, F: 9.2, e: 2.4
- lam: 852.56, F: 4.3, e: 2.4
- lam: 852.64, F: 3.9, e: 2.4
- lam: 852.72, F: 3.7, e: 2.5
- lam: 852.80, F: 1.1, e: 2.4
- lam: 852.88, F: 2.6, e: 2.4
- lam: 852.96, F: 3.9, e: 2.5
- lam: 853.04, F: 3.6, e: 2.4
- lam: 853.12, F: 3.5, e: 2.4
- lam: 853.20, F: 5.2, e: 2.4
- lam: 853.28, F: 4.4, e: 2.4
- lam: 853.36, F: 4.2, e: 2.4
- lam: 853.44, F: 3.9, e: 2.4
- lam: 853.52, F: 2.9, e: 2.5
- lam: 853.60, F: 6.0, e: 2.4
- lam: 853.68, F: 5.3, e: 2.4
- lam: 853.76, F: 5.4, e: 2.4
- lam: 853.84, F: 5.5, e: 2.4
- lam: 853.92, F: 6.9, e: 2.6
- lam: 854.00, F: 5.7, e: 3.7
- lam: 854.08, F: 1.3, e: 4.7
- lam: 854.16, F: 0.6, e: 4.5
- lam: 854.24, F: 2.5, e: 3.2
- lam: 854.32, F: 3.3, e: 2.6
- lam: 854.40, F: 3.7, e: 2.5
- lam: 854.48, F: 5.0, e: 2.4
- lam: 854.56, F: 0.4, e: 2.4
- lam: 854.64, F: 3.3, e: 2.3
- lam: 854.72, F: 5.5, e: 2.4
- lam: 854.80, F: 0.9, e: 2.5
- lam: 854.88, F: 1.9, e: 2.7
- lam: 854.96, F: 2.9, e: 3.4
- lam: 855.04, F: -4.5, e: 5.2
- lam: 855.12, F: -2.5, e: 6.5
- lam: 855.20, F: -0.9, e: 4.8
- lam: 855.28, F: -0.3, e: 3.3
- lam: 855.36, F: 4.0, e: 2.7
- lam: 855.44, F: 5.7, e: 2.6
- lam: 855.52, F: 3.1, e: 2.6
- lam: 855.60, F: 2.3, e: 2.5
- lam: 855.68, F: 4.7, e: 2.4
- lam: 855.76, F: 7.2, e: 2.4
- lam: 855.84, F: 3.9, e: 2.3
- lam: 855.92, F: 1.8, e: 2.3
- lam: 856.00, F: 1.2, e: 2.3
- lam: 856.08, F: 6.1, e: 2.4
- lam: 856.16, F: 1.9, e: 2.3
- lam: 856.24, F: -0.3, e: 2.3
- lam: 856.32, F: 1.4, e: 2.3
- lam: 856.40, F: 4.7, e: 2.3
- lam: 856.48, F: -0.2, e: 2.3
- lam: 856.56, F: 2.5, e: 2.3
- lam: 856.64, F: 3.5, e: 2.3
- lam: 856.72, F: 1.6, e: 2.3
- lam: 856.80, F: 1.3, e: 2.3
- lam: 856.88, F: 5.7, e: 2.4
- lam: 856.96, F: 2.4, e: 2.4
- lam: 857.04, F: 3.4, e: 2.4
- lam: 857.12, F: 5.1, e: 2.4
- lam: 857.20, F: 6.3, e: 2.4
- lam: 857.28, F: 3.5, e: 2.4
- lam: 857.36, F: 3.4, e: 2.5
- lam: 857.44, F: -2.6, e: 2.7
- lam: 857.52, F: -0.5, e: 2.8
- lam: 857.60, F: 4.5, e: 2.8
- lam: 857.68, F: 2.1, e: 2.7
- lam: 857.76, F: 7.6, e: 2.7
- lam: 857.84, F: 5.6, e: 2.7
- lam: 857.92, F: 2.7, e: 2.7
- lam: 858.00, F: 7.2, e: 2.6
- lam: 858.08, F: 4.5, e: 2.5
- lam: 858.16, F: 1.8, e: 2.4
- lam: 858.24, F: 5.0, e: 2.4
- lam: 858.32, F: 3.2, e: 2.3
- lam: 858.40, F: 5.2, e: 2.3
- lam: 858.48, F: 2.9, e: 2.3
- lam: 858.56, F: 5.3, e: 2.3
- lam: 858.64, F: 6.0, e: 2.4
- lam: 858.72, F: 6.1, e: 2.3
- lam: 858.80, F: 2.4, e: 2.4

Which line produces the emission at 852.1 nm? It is [O III]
